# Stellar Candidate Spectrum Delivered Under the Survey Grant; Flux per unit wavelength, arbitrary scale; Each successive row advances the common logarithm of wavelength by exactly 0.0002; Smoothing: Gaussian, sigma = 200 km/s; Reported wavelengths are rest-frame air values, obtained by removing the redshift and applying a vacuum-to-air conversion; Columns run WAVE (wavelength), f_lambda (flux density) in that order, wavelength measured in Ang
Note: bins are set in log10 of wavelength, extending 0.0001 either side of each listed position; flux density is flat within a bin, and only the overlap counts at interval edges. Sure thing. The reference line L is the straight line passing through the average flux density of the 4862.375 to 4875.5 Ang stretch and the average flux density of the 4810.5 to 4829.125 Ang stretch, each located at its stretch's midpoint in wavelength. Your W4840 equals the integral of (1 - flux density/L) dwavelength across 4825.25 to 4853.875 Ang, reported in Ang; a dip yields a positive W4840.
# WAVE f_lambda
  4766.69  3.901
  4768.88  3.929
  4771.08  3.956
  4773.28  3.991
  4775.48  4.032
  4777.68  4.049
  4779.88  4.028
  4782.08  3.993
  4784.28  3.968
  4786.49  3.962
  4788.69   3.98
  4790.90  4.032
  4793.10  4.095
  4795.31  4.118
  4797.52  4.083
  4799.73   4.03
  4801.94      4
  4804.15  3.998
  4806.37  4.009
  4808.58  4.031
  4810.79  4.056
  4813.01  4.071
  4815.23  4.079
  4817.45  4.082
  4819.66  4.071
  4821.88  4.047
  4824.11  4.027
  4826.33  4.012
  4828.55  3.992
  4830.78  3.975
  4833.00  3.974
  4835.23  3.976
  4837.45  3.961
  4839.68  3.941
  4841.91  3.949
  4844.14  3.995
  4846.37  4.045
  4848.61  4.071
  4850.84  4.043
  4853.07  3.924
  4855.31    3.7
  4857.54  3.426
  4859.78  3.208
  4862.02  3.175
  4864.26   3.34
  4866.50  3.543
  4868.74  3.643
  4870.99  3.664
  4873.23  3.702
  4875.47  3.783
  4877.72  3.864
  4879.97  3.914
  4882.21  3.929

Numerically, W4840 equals -0.99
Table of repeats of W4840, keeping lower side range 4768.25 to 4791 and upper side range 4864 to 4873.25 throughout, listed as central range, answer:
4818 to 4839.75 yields -1.36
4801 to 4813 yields -0.49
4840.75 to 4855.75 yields -1.20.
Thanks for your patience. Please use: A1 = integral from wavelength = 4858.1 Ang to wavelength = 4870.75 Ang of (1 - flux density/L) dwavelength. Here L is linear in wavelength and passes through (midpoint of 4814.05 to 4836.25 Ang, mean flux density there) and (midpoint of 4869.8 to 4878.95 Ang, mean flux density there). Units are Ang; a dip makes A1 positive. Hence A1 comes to 1.3 Ang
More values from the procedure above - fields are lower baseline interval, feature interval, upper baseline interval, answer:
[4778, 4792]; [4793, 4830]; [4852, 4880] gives -1.72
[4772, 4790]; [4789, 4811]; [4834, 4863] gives -0.55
